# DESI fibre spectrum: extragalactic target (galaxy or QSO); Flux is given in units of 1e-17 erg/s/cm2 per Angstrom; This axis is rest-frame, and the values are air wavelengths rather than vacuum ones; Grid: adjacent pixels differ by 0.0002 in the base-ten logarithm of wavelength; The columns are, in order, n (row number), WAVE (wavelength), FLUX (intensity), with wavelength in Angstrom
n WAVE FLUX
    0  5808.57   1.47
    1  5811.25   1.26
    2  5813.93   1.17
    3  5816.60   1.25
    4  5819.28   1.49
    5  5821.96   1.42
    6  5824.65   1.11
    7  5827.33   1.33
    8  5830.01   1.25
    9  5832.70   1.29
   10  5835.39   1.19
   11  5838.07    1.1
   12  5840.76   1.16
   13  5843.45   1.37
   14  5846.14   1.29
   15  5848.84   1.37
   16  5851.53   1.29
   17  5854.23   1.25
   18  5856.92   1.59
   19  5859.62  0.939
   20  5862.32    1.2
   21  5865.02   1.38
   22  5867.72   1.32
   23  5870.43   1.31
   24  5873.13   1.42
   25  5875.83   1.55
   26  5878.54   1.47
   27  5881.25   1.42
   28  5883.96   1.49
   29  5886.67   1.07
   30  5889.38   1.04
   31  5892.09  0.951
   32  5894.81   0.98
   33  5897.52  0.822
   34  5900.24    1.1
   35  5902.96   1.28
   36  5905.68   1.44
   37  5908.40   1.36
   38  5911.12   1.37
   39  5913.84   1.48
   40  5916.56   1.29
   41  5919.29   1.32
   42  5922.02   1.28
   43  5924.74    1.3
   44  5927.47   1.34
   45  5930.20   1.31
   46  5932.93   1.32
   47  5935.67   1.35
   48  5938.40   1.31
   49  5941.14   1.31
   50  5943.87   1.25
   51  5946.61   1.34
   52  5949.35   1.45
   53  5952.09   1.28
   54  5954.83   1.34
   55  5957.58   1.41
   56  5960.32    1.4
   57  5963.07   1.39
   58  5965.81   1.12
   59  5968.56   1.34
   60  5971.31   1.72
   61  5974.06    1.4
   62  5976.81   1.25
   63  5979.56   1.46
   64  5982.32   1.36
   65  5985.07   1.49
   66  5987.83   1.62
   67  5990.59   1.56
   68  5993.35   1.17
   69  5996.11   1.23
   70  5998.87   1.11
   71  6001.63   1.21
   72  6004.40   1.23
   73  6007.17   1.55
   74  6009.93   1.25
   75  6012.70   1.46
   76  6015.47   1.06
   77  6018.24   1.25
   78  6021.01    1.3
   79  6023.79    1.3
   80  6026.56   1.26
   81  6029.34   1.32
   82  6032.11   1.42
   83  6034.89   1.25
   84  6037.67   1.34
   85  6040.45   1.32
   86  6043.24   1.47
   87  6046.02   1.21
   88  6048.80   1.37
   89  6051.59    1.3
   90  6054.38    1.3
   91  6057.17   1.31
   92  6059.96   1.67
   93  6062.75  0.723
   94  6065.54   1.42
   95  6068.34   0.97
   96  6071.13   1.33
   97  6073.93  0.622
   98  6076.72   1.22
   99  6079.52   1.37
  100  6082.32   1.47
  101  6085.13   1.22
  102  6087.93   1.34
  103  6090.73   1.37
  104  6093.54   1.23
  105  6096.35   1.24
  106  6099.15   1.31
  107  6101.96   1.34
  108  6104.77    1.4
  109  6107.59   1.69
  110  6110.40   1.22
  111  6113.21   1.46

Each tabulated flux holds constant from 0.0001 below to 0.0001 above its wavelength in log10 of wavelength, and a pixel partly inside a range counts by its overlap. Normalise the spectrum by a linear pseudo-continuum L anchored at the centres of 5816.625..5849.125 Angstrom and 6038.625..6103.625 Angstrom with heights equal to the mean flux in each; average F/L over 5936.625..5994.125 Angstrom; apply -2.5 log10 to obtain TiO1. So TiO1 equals -0.09 mag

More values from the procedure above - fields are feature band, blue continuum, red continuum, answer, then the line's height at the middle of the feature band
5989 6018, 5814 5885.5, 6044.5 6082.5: -0.03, 1.25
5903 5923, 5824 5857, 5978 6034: -0.05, 1.29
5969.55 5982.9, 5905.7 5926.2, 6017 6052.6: -0.08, 1.33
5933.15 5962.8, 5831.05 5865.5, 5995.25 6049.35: -0.05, 1.28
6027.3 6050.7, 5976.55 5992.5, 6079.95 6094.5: 0.05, 1.39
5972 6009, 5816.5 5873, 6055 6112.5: -0.07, 1.28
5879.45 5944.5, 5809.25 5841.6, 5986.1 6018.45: 0.02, 1.28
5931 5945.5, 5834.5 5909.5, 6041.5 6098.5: -0.04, 1.26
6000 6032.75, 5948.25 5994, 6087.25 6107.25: 0.07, 1.38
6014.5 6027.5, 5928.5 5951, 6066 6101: 0.03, 1.27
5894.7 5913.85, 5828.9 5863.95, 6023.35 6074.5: 0.03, 1.26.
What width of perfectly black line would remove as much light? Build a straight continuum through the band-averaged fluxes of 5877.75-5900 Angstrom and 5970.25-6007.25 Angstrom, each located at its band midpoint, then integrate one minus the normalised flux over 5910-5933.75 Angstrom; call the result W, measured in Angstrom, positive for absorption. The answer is -2.2 Angstrom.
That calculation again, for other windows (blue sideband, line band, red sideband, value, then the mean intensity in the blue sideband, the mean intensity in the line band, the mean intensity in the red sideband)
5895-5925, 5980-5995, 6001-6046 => -1.64 Angstrom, 1.26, 1.44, 1.31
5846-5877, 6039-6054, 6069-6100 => -0.92 Angstrom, 1.33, 1.33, 1.24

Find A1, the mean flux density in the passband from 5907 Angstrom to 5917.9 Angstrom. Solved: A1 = 1.38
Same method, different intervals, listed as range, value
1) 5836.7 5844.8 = 1.21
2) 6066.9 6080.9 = 1.1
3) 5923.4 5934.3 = 1.32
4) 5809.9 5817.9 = 1.23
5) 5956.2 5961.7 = 1.4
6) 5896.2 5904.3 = 1.07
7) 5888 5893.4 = 0.997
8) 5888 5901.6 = 0.979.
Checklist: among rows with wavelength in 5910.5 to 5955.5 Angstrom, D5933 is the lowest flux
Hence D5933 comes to 1.25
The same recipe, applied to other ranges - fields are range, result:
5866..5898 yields 0.822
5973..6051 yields 1.06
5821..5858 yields 1.1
